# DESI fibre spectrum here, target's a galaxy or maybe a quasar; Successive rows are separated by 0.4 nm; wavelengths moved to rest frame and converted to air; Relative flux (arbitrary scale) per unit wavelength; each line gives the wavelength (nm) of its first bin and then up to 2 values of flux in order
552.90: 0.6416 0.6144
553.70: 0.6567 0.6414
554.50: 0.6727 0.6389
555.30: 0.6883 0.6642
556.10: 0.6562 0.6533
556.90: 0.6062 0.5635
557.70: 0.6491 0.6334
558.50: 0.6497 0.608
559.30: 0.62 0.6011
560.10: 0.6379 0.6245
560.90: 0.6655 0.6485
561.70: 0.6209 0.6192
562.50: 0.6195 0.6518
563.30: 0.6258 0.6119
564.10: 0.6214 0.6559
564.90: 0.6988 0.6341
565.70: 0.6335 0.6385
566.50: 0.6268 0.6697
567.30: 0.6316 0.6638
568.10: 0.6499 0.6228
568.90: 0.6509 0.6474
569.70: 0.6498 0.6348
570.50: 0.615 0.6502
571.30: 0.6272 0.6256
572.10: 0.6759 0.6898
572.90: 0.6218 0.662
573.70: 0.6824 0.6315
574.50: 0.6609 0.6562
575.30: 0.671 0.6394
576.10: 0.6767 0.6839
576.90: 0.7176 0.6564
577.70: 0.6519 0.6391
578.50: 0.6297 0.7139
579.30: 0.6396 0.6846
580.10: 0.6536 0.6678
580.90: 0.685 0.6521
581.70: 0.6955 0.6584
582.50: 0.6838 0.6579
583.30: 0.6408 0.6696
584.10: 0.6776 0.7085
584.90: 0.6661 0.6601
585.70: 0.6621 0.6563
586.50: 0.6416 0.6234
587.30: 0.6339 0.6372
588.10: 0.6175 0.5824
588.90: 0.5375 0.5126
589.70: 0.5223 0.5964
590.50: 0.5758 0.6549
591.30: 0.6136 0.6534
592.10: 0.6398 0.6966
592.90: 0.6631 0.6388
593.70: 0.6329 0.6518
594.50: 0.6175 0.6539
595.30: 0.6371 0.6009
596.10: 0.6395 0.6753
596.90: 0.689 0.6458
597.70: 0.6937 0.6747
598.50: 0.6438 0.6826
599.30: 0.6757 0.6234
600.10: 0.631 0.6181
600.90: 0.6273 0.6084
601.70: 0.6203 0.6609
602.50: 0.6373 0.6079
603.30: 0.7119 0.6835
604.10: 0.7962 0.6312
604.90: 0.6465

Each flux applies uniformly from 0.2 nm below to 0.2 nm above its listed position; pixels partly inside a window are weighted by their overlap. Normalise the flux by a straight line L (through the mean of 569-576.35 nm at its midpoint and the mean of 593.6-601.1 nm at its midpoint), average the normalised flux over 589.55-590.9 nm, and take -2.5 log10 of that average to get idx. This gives 0.12 mag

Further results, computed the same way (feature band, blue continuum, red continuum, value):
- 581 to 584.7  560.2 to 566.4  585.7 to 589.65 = -0.10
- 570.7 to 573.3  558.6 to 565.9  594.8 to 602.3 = -0.02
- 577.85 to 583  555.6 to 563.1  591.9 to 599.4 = -0.04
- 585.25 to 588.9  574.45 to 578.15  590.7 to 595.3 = 0.04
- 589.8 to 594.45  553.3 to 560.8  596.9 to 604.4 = 0.03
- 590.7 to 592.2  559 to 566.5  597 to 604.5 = 0.02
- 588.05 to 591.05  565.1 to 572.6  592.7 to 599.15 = 0.14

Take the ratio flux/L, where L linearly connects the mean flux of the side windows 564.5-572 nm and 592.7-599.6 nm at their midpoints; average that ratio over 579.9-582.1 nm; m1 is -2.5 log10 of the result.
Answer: -0.04 mag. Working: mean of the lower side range 0.644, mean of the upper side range 0.653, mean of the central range 0.67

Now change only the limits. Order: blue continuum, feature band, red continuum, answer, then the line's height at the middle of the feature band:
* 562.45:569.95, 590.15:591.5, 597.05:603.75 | 0.06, 0.647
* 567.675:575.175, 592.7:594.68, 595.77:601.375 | 0.02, 0.651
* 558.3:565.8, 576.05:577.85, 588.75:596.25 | -0.09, 0.626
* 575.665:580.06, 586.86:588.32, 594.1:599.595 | 0.06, 0.661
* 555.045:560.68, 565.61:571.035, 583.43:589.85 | -0.02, 0.63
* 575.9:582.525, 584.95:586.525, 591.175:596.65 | 0.00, 0.658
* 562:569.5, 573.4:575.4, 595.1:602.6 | -0.03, 0.642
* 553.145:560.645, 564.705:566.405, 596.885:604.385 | -0.02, 0.64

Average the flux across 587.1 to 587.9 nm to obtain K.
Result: 0.636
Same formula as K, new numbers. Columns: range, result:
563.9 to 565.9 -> 0.649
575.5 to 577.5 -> 0.675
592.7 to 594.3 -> 0.647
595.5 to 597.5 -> 0.65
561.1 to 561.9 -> 0.635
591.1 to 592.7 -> 0.651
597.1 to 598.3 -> 0.671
